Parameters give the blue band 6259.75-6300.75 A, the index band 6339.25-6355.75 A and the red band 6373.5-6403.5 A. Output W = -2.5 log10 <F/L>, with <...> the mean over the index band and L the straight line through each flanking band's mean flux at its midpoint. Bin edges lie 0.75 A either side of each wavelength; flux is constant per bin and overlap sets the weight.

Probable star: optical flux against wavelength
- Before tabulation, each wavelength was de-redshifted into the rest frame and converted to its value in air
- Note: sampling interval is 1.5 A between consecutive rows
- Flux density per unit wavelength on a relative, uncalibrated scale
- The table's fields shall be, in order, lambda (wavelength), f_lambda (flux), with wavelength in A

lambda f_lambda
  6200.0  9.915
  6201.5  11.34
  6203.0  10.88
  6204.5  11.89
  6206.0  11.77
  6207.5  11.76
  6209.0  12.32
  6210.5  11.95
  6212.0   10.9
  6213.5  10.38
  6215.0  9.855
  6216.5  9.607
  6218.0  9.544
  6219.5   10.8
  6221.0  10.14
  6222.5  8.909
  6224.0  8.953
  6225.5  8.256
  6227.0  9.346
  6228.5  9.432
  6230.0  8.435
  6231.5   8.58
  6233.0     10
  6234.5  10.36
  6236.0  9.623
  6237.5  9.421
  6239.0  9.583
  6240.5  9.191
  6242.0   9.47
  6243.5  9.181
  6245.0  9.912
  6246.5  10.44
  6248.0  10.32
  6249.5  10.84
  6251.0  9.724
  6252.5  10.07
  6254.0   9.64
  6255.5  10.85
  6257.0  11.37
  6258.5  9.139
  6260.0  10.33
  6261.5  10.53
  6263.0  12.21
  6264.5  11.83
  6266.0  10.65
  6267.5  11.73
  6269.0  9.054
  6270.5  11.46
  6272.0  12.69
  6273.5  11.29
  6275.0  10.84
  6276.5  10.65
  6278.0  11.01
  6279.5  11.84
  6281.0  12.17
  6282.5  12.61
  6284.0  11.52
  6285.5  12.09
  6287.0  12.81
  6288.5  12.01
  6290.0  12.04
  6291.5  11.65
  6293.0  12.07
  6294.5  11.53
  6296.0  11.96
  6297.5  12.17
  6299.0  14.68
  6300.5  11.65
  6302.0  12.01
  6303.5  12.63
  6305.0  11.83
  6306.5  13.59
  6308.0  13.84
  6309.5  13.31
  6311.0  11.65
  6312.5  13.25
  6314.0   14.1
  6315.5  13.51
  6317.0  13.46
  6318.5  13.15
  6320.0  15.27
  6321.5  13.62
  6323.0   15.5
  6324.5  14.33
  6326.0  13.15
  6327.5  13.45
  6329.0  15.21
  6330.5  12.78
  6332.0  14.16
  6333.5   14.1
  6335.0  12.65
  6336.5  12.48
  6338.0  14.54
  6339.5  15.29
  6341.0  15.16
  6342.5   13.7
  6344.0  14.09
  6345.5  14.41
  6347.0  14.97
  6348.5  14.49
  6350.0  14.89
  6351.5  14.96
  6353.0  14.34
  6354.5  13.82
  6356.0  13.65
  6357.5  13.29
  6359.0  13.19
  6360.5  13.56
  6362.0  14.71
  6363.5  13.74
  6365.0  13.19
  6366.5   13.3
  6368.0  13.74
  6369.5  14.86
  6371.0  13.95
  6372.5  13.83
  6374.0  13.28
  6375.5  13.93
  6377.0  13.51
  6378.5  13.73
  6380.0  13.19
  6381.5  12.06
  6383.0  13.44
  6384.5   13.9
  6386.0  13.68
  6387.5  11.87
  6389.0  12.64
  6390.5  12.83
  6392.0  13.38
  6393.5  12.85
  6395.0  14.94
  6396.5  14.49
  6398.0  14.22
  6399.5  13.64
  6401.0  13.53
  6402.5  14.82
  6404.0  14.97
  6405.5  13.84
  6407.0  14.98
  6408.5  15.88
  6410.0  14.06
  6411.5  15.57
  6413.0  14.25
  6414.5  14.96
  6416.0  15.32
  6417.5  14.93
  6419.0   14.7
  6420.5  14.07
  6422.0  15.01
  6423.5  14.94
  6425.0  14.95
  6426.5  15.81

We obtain -0.13 mag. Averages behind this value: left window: 11.7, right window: 13.5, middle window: 14.5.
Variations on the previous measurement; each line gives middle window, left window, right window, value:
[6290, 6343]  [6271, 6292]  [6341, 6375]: -0.042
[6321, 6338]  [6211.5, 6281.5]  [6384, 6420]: -0.123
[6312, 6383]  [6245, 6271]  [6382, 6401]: -0.116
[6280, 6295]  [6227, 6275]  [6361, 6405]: -0.082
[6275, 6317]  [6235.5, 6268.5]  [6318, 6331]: 0.019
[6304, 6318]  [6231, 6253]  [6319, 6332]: 0.019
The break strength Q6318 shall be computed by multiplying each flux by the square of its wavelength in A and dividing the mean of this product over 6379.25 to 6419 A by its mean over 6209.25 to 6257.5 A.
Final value 1.50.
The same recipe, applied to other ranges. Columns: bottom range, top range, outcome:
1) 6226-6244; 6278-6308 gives 1.33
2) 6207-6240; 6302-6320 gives 1.37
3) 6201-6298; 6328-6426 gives 1.37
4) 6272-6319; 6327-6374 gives 1.15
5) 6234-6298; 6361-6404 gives 1.29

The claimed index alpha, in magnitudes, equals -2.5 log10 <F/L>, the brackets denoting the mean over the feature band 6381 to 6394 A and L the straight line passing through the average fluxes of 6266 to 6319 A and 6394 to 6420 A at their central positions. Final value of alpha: 0.10 mag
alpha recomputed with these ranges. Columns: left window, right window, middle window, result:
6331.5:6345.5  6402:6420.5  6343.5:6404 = 0.05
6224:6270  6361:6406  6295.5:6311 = -0.11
